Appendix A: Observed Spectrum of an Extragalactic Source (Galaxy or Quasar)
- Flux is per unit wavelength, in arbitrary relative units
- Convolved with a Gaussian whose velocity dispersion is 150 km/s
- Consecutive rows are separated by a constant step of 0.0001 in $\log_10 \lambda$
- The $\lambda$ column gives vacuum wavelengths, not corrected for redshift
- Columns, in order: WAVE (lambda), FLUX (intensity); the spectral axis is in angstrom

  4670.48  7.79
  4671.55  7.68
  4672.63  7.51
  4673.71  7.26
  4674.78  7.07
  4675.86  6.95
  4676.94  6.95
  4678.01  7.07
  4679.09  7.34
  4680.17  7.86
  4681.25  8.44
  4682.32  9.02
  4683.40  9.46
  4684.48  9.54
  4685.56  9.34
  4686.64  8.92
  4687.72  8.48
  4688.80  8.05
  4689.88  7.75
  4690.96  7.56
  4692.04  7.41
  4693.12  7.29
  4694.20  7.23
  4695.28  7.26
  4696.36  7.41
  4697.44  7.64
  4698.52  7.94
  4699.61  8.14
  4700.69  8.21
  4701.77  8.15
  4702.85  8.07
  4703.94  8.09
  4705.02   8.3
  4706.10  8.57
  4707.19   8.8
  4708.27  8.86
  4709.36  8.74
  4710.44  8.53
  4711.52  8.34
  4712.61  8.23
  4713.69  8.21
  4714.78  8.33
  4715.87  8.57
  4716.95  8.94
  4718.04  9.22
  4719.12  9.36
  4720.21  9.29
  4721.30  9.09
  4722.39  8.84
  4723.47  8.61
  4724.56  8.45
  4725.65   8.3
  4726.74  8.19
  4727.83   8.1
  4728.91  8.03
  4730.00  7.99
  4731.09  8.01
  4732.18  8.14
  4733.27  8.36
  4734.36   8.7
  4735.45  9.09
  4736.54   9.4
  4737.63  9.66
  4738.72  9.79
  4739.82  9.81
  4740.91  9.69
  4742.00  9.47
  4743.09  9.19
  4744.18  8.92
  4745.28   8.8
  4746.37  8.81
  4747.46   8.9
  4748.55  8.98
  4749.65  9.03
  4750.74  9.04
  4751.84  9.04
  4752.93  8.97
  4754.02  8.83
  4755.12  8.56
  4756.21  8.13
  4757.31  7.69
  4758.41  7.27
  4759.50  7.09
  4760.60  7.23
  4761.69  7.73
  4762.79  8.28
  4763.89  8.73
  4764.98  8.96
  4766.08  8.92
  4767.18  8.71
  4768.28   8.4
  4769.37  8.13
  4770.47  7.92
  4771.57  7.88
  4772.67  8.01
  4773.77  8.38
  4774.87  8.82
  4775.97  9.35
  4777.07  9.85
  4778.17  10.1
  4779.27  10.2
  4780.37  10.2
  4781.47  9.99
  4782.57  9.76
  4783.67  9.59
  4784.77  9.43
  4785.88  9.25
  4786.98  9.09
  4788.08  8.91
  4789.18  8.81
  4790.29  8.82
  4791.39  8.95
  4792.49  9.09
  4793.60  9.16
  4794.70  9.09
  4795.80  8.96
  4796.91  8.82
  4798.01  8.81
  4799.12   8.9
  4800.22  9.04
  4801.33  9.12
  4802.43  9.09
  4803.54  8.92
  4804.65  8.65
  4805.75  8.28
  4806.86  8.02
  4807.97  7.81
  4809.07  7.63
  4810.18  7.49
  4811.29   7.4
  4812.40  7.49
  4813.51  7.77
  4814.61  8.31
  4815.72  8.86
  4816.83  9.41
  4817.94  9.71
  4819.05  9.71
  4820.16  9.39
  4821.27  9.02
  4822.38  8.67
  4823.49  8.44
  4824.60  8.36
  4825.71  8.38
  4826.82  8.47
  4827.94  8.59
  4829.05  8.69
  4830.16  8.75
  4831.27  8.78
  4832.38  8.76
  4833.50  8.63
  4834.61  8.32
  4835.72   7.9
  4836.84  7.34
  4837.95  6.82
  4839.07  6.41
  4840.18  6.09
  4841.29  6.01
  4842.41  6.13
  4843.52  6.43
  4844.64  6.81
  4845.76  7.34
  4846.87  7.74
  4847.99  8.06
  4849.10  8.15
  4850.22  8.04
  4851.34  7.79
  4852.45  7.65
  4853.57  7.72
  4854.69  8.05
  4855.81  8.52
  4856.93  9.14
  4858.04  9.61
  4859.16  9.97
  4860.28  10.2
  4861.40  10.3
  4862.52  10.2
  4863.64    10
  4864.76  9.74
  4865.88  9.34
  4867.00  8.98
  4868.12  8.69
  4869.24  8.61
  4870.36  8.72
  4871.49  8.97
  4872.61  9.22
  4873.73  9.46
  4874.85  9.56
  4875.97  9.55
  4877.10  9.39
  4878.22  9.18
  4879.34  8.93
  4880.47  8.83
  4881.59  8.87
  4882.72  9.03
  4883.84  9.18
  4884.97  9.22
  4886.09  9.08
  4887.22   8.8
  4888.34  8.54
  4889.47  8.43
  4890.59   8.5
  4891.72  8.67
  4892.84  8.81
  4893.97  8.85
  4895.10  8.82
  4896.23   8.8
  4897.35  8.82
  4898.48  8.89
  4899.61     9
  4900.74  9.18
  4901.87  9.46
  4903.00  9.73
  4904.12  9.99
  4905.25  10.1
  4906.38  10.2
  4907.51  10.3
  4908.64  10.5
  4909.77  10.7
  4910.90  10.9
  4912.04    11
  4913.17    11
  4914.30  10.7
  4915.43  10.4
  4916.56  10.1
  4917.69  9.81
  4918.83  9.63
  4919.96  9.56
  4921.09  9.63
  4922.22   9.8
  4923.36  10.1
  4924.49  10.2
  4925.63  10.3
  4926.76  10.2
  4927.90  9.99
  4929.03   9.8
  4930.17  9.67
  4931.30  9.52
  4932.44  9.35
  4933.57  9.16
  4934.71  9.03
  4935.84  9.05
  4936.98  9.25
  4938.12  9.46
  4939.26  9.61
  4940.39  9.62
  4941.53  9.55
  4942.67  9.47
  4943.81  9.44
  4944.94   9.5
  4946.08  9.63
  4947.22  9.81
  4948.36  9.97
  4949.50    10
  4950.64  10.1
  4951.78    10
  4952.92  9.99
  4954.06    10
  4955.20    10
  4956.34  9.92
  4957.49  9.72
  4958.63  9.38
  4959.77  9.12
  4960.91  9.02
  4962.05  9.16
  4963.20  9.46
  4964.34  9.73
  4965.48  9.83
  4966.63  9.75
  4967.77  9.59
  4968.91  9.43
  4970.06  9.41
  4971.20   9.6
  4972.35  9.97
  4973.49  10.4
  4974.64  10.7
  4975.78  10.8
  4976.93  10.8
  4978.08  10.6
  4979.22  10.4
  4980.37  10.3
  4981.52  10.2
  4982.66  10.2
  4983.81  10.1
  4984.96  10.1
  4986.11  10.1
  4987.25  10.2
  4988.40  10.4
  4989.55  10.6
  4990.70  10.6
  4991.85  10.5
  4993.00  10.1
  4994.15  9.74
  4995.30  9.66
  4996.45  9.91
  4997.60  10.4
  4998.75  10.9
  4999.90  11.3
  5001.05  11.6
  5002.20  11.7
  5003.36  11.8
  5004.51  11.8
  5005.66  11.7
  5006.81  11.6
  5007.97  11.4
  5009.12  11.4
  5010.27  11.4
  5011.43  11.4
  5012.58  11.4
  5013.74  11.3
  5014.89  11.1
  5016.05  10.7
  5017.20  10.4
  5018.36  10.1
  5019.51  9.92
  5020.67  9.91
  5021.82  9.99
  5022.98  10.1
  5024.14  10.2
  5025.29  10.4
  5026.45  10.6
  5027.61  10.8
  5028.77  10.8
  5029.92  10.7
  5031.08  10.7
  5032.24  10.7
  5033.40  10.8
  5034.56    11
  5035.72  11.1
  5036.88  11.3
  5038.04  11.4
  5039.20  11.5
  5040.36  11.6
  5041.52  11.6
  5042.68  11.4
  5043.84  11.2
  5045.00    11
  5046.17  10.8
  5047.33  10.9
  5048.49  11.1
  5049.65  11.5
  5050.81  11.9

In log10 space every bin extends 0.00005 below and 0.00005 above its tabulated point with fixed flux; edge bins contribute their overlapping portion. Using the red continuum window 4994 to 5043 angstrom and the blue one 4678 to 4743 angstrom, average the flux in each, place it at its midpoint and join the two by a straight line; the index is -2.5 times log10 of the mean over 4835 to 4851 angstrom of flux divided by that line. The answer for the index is 0.32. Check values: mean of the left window 8.48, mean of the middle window 7.11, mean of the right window 10.9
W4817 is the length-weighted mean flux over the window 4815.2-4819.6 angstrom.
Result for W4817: 9.42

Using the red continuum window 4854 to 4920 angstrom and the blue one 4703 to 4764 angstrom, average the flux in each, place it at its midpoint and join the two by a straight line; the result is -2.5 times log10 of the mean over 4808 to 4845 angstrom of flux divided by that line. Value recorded 0.14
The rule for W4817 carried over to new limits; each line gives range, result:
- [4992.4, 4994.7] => 9.93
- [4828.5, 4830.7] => 8.73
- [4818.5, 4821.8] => 9.37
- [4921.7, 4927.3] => 10.1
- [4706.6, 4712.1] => 8.64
